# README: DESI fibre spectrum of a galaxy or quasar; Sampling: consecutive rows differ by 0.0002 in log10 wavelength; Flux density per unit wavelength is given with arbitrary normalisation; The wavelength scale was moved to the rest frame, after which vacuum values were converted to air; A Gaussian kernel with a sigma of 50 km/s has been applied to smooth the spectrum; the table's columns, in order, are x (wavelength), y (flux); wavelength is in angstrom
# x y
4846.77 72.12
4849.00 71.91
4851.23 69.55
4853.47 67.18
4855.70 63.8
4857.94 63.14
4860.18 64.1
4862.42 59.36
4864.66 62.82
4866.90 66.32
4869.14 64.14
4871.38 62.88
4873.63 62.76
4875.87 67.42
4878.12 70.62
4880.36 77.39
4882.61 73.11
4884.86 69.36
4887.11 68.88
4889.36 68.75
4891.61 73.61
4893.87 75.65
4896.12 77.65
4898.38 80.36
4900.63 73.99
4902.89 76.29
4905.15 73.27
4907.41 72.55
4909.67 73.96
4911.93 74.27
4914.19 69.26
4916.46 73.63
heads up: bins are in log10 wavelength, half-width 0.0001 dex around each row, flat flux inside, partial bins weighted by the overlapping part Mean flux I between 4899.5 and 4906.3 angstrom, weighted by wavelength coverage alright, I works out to 74.5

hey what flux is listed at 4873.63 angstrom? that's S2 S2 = 62.76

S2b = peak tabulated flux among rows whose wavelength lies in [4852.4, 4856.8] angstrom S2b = 67.18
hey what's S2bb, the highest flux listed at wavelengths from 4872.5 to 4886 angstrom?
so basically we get 77.39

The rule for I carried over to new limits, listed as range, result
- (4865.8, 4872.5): 64.5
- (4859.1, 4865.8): 62.1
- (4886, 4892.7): 70.4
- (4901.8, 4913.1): 74.1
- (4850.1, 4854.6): 68.4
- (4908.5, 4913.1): 74.1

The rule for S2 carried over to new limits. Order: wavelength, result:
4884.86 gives 69.36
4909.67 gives 73.96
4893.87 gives 75.65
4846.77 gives 72.12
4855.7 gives 63.8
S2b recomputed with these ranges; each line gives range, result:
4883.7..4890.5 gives 69.36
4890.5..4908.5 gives 80.36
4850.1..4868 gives 69.55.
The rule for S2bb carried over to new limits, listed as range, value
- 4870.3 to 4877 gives 67.42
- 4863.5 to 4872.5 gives 66.32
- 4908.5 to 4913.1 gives 74.27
